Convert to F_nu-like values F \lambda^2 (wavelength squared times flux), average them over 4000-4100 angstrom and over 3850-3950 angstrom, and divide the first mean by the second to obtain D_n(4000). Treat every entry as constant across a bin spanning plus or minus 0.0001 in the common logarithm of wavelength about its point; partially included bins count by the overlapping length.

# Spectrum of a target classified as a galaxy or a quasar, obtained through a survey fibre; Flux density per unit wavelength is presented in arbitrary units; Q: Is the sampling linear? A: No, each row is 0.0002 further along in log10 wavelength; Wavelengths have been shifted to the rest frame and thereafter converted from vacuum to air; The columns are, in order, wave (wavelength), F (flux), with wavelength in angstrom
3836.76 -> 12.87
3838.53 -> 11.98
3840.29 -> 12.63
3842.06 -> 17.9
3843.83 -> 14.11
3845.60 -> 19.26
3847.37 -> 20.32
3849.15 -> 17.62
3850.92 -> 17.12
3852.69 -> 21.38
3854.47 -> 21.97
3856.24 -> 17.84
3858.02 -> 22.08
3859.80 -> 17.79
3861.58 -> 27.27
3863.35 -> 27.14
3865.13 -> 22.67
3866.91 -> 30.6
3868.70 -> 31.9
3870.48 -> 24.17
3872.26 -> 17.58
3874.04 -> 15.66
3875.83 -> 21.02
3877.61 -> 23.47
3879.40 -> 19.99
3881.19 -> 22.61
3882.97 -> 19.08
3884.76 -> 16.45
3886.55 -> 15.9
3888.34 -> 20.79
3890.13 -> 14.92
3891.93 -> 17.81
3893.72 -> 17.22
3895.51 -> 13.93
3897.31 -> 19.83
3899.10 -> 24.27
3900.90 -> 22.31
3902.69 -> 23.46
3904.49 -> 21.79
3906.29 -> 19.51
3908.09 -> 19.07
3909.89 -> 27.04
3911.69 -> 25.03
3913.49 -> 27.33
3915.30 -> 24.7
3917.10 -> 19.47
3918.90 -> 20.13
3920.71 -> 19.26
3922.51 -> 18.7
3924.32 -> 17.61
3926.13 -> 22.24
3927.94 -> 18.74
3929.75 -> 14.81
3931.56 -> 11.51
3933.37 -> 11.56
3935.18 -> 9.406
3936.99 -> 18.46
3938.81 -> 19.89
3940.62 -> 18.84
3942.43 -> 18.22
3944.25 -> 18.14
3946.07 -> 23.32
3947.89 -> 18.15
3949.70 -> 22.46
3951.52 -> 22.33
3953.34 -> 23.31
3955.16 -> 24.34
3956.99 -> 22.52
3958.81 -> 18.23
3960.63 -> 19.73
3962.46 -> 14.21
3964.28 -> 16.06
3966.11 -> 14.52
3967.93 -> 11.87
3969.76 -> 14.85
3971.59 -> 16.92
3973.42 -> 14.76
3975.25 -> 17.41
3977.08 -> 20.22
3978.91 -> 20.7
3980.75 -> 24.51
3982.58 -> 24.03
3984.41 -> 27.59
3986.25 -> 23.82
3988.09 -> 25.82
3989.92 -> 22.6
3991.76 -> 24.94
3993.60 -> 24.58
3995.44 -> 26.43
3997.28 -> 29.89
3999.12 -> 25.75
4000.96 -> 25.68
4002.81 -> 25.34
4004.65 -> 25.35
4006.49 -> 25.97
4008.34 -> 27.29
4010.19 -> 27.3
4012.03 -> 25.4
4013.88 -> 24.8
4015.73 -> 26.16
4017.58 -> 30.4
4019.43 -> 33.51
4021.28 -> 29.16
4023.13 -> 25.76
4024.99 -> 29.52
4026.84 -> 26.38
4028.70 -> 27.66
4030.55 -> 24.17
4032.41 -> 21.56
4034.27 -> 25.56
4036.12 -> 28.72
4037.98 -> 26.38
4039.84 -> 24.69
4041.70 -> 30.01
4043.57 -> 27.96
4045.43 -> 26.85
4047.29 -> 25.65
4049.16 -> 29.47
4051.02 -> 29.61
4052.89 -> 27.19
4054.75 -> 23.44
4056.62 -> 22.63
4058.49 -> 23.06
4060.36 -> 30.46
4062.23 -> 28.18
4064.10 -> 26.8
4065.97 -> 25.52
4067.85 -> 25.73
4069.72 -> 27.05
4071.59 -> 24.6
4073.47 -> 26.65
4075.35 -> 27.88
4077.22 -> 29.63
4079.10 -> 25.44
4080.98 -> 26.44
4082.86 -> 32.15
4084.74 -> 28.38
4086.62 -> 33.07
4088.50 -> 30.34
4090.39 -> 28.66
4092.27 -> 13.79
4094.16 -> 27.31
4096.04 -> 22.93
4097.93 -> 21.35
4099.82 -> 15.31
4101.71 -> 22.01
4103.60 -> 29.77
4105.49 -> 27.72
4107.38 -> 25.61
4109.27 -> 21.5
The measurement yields 1.42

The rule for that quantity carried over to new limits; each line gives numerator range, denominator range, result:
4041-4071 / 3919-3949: 1.62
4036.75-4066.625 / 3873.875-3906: 1.48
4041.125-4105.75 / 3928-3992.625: 1.45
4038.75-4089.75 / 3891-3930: 1.43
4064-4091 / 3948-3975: 1.62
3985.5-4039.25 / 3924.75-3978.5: 1.53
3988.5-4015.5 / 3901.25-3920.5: 1.20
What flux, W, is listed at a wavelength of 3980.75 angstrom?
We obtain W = 24.51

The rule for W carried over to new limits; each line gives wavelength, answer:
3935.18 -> 9.406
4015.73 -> 26.16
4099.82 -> 15.31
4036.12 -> 28.72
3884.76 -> 16.45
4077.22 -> 29.63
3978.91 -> 20.7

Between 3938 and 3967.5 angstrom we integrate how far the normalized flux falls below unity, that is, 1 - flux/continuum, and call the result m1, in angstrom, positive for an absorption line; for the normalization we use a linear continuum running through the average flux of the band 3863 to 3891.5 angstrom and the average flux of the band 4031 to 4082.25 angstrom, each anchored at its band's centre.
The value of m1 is 5.0 angstrom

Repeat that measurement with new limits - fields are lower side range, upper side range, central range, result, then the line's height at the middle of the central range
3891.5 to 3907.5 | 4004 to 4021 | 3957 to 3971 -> 4.70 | 24.3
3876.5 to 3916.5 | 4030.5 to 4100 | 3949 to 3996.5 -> 5.19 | 23.3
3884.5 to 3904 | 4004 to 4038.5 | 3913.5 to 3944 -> 4.39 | 21.1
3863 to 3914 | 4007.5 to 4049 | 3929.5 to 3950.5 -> 5.72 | 23.5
